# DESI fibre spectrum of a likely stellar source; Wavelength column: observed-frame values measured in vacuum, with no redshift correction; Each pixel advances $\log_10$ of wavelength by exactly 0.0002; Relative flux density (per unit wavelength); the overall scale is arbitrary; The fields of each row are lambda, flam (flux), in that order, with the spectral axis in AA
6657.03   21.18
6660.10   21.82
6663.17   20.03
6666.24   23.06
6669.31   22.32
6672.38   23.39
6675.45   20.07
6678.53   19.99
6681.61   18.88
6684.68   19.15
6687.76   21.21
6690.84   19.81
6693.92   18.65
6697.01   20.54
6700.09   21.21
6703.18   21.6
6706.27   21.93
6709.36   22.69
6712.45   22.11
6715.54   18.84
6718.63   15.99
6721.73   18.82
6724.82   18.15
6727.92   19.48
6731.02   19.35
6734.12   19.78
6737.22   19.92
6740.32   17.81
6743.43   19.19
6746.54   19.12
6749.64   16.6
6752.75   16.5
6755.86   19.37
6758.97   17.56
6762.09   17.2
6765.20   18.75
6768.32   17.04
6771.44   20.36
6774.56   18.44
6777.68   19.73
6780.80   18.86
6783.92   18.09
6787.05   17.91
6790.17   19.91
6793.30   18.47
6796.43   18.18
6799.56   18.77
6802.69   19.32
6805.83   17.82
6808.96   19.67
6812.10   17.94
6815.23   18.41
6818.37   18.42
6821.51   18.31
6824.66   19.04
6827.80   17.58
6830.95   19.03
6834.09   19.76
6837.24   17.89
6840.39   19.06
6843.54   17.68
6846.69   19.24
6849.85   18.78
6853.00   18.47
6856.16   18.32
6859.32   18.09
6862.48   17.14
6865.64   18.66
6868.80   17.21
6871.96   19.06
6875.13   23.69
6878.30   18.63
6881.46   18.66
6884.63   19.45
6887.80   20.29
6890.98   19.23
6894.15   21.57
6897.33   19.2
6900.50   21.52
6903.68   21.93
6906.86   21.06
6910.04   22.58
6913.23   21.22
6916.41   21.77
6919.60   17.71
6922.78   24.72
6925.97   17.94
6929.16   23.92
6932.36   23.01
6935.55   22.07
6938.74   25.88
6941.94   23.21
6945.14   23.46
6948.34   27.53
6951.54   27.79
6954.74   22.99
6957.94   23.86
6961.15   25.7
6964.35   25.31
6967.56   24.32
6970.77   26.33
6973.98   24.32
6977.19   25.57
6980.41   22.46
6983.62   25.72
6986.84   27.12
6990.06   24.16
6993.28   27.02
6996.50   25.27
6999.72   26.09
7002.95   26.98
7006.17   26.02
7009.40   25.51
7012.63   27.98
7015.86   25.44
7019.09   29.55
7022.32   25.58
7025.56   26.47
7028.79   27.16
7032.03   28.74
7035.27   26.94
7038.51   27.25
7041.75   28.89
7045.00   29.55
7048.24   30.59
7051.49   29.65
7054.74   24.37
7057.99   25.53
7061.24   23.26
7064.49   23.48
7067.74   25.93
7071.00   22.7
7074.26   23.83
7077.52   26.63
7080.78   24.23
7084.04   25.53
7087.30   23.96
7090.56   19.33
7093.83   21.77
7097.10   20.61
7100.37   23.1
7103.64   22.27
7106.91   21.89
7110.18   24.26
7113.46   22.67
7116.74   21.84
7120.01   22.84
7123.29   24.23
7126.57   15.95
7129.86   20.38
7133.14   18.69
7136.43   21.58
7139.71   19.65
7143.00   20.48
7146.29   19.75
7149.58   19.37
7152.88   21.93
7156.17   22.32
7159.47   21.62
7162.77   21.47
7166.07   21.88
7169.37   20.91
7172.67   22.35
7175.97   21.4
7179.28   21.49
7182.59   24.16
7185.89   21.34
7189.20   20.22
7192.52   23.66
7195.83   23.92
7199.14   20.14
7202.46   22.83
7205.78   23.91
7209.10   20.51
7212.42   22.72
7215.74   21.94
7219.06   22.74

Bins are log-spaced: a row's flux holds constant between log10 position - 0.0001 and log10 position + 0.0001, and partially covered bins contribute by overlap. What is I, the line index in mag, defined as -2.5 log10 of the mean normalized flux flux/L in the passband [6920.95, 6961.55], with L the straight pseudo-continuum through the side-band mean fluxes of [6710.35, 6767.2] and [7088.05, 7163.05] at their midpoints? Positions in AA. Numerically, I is -0.19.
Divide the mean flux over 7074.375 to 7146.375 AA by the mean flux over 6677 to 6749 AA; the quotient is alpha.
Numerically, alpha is 1.12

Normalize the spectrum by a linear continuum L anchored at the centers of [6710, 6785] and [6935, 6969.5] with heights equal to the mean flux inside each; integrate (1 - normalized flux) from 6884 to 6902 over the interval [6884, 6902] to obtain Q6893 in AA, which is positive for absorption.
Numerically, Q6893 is 2.2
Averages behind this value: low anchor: 18.7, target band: 20.2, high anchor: 24.8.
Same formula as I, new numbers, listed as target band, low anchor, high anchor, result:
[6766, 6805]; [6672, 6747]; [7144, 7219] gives 0.08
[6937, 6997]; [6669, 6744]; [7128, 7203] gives -0.21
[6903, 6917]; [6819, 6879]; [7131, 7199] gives -0.13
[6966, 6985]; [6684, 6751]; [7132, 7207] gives -0.19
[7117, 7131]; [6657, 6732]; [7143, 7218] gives 0.03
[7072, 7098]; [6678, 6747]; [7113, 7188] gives -0.11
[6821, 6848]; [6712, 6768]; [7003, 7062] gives 0.15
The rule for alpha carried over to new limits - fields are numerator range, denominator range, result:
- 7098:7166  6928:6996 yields 0.86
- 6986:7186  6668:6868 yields 1.25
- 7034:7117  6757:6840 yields 1.33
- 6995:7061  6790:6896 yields 1.44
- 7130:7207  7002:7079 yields 0.81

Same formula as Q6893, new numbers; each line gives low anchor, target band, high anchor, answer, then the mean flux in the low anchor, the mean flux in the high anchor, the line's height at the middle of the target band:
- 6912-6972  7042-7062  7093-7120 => -4.1 AA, 23.6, 22.4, 22.8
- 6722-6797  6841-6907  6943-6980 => 8.6 AA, 18.6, 25.1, 22.3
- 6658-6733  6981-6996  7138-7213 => -3.2 AA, 20.4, 21.6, 21.1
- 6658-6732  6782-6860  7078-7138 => 8.7 AA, 20.4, 22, 20.9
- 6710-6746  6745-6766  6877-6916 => 1.6 AA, 19.1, 20.5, 19.4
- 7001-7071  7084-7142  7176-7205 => 7.0 AA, 26.8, 22.2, 24.5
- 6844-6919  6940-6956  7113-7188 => -3.9 AA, 19.8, 21.2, 20.1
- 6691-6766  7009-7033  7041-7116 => -3.6 AA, 19.2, 24.4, 23.6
